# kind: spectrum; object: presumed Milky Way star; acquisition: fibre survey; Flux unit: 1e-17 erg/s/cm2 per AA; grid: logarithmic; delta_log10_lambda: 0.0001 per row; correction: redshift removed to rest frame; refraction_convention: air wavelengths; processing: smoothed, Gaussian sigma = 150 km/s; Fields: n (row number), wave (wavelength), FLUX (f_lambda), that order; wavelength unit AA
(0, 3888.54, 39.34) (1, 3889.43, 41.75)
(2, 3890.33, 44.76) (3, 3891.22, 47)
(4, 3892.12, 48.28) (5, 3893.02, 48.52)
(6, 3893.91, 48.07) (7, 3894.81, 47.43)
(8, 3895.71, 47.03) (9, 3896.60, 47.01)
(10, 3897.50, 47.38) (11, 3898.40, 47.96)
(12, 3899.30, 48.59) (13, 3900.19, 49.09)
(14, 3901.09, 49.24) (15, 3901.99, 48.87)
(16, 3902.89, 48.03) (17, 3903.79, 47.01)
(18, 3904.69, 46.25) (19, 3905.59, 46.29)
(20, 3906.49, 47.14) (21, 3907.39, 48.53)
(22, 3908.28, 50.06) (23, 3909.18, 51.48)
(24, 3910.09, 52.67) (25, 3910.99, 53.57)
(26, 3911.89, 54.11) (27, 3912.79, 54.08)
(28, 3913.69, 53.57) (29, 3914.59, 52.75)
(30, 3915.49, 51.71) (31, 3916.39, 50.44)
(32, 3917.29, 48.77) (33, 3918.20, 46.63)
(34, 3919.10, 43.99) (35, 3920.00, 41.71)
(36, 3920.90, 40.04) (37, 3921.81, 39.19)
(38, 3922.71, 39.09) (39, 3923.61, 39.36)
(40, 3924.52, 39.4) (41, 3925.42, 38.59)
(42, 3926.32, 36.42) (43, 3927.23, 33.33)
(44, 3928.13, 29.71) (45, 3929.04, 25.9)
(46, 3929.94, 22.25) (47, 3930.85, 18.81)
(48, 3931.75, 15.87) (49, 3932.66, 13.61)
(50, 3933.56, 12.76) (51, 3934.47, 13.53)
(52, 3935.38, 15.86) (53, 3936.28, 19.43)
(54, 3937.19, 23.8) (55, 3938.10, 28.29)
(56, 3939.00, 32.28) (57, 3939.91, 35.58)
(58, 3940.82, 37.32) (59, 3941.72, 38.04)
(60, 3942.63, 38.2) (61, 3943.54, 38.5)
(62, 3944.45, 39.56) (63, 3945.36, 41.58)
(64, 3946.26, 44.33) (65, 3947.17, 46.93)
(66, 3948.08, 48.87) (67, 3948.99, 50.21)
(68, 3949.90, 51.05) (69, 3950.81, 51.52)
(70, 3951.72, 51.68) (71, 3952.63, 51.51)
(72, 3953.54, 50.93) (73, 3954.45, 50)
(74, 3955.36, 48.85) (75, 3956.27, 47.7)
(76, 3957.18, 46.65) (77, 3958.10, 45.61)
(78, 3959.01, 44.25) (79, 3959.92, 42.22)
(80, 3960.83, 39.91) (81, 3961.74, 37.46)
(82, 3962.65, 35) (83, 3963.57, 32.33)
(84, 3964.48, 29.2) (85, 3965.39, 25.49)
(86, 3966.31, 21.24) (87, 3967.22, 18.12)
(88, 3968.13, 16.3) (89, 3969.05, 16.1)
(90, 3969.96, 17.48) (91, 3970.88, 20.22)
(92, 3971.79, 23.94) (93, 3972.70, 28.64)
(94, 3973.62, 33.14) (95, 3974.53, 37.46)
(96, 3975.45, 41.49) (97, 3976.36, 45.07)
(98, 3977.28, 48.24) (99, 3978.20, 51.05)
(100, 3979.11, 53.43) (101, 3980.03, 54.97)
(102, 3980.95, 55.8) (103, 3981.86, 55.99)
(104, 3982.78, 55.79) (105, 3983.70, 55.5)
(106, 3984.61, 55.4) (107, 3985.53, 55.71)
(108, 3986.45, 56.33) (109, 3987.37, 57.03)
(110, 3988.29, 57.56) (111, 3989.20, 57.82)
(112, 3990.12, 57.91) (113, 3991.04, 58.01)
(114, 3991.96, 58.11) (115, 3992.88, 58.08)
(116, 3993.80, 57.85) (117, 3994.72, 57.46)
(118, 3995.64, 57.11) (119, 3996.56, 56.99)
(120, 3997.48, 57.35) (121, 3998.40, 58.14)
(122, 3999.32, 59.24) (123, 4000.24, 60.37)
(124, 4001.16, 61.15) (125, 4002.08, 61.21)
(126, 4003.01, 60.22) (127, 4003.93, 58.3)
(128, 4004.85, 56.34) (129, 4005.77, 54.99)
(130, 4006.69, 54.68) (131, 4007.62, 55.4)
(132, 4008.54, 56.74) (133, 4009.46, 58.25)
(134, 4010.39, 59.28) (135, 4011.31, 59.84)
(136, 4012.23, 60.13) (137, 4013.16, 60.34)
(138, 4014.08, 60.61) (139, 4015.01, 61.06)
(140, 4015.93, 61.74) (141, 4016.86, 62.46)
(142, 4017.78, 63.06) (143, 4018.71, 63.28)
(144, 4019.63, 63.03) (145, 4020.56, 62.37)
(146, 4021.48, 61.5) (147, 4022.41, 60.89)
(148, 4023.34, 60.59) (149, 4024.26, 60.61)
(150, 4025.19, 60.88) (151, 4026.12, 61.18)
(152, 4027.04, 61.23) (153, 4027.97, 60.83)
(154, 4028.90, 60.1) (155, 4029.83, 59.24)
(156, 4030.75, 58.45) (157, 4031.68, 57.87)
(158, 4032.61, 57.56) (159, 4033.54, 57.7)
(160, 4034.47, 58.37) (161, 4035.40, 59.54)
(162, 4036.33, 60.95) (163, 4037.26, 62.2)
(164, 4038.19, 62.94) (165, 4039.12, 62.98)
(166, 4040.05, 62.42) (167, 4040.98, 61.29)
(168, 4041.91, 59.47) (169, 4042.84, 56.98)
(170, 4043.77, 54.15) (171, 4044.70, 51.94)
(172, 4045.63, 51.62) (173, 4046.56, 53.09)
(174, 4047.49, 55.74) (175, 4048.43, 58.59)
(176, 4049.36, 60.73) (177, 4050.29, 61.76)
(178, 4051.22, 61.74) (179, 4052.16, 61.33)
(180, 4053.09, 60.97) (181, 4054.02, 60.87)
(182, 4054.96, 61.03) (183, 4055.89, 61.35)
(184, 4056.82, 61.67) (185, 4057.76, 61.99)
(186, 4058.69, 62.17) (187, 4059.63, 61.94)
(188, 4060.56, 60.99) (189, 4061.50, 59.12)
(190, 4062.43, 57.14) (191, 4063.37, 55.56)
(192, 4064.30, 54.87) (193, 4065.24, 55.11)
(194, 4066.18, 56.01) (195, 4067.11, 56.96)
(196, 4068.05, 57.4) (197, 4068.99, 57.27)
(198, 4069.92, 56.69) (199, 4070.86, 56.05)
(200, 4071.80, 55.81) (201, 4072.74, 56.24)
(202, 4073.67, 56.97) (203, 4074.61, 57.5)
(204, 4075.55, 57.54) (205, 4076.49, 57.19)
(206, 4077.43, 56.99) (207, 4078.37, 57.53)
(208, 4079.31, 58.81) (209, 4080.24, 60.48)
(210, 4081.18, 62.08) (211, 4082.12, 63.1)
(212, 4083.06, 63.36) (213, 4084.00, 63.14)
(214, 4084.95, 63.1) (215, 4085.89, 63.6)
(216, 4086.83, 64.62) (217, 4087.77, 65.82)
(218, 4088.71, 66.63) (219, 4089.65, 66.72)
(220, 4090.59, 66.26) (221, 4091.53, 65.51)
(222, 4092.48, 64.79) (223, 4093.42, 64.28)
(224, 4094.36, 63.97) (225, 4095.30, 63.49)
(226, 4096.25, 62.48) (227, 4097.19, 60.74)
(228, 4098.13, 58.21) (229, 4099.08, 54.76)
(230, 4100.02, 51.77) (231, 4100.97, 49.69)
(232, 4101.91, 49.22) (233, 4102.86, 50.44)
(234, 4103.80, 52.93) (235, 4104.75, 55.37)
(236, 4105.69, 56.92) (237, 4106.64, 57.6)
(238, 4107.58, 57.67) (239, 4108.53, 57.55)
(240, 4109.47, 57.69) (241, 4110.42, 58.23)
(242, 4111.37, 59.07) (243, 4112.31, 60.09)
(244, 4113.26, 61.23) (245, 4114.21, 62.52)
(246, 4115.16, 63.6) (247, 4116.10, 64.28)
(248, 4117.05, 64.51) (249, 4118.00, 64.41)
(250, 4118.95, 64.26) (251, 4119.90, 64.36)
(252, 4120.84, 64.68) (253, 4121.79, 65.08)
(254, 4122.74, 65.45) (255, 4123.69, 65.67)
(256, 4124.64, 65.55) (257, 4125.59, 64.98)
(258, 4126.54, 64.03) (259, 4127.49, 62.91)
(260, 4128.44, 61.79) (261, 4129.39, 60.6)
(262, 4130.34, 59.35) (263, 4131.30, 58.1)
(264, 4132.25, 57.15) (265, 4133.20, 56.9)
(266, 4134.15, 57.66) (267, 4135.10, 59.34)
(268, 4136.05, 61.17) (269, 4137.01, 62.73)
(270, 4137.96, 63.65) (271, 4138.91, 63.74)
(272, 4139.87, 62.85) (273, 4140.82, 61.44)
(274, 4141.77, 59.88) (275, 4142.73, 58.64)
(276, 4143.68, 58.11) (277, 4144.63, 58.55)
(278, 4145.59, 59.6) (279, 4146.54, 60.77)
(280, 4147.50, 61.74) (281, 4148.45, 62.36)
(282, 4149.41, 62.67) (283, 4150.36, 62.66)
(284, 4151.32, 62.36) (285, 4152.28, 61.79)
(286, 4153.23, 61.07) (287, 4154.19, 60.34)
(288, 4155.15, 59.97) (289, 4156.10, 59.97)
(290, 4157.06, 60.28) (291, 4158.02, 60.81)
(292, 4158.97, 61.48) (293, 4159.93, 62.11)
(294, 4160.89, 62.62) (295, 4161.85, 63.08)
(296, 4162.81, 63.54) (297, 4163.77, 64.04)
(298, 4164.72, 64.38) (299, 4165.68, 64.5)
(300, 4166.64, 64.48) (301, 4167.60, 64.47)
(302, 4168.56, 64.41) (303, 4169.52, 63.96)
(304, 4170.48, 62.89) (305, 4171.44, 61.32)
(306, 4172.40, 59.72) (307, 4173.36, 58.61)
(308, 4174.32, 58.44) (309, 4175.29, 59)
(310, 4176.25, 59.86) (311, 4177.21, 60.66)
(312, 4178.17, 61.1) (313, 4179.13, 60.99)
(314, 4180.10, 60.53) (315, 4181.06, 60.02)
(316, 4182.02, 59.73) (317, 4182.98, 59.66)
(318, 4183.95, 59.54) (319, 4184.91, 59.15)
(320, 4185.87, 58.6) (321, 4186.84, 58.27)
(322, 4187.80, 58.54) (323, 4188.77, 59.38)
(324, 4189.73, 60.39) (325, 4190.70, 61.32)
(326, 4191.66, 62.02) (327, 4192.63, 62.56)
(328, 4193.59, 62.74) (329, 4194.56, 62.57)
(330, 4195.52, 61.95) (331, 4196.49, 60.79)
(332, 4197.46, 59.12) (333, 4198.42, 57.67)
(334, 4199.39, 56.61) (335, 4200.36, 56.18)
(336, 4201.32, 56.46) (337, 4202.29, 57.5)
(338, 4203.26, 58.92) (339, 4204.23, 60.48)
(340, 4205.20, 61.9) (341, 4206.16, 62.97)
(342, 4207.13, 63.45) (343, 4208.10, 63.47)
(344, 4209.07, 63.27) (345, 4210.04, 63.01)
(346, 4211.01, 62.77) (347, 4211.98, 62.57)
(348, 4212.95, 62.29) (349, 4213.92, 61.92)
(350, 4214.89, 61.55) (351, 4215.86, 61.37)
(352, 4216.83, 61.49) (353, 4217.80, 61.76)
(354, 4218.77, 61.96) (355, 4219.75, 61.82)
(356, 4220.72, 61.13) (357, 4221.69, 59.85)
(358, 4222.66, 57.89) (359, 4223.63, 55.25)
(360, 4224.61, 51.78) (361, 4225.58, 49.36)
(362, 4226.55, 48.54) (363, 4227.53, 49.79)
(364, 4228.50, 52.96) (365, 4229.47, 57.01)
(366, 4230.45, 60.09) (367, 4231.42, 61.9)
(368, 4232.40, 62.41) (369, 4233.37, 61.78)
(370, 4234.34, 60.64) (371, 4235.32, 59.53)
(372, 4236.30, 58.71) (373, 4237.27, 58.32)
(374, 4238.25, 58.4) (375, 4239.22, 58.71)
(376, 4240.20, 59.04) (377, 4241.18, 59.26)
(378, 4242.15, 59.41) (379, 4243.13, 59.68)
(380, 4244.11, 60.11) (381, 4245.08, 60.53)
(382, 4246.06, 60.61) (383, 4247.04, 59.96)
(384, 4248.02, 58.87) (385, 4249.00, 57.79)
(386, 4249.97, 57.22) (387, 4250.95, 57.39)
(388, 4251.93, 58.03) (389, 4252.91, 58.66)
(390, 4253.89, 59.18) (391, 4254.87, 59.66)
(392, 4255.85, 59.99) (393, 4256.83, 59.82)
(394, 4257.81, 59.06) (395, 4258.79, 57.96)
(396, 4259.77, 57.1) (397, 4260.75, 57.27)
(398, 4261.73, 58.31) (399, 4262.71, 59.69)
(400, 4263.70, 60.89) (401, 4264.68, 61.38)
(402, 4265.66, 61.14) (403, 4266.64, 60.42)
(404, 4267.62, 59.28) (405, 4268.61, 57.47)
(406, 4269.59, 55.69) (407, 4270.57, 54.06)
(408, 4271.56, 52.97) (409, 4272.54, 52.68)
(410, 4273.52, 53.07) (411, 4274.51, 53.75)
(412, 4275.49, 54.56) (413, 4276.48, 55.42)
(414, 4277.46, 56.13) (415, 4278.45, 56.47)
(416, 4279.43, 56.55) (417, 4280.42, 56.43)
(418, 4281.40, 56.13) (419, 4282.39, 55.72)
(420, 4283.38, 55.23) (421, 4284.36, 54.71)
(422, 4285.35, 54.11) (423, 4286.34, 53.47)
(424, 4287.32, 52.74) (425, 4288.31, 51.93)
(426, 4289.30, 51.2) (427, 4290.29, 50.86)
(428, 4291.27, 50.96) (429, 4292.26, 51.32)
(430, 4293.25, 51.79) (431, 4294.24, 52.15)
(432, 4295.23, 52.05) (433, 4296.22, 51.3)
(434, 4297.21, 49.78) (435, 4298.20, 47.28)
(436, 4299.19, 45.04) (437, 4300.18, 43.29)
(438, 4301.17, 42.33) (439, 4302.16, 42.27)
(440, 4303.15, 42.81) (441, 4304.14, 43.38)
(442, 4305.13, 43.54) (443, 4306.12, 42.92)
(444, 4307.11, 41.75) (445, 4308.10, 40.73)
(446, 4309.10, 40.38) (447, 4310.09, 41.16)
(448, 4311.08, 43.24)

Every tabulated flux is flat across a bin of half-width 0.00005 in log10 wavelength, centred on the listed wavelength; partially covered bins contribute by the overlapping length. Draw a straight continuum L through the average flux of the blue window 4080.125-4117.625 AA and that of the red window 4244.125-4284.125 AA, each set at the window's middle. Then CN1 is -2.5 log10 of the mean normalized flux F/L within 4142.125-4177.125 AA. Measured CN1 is -0.038 mag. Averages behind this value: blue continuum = 60.4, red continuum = 57.6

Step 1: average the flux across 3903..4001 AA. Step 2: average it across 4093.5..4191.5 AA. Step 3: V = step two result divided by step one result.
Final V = 1.42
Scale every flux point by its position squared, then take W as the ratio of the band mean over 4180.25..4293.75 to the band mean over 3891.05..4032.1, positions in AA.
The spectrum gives 1.4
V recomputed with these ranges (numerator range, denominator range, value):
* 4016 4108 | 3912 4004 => 1.40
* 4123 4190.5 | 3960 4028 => 1.20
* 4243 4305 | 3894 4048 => 1.14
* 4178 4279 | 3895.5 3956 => 1.43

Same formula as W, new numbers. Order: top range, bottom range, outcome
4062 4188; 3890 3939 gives 1.65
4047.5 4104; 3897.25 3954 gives 1.58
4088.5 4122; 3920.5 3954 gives 1.87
